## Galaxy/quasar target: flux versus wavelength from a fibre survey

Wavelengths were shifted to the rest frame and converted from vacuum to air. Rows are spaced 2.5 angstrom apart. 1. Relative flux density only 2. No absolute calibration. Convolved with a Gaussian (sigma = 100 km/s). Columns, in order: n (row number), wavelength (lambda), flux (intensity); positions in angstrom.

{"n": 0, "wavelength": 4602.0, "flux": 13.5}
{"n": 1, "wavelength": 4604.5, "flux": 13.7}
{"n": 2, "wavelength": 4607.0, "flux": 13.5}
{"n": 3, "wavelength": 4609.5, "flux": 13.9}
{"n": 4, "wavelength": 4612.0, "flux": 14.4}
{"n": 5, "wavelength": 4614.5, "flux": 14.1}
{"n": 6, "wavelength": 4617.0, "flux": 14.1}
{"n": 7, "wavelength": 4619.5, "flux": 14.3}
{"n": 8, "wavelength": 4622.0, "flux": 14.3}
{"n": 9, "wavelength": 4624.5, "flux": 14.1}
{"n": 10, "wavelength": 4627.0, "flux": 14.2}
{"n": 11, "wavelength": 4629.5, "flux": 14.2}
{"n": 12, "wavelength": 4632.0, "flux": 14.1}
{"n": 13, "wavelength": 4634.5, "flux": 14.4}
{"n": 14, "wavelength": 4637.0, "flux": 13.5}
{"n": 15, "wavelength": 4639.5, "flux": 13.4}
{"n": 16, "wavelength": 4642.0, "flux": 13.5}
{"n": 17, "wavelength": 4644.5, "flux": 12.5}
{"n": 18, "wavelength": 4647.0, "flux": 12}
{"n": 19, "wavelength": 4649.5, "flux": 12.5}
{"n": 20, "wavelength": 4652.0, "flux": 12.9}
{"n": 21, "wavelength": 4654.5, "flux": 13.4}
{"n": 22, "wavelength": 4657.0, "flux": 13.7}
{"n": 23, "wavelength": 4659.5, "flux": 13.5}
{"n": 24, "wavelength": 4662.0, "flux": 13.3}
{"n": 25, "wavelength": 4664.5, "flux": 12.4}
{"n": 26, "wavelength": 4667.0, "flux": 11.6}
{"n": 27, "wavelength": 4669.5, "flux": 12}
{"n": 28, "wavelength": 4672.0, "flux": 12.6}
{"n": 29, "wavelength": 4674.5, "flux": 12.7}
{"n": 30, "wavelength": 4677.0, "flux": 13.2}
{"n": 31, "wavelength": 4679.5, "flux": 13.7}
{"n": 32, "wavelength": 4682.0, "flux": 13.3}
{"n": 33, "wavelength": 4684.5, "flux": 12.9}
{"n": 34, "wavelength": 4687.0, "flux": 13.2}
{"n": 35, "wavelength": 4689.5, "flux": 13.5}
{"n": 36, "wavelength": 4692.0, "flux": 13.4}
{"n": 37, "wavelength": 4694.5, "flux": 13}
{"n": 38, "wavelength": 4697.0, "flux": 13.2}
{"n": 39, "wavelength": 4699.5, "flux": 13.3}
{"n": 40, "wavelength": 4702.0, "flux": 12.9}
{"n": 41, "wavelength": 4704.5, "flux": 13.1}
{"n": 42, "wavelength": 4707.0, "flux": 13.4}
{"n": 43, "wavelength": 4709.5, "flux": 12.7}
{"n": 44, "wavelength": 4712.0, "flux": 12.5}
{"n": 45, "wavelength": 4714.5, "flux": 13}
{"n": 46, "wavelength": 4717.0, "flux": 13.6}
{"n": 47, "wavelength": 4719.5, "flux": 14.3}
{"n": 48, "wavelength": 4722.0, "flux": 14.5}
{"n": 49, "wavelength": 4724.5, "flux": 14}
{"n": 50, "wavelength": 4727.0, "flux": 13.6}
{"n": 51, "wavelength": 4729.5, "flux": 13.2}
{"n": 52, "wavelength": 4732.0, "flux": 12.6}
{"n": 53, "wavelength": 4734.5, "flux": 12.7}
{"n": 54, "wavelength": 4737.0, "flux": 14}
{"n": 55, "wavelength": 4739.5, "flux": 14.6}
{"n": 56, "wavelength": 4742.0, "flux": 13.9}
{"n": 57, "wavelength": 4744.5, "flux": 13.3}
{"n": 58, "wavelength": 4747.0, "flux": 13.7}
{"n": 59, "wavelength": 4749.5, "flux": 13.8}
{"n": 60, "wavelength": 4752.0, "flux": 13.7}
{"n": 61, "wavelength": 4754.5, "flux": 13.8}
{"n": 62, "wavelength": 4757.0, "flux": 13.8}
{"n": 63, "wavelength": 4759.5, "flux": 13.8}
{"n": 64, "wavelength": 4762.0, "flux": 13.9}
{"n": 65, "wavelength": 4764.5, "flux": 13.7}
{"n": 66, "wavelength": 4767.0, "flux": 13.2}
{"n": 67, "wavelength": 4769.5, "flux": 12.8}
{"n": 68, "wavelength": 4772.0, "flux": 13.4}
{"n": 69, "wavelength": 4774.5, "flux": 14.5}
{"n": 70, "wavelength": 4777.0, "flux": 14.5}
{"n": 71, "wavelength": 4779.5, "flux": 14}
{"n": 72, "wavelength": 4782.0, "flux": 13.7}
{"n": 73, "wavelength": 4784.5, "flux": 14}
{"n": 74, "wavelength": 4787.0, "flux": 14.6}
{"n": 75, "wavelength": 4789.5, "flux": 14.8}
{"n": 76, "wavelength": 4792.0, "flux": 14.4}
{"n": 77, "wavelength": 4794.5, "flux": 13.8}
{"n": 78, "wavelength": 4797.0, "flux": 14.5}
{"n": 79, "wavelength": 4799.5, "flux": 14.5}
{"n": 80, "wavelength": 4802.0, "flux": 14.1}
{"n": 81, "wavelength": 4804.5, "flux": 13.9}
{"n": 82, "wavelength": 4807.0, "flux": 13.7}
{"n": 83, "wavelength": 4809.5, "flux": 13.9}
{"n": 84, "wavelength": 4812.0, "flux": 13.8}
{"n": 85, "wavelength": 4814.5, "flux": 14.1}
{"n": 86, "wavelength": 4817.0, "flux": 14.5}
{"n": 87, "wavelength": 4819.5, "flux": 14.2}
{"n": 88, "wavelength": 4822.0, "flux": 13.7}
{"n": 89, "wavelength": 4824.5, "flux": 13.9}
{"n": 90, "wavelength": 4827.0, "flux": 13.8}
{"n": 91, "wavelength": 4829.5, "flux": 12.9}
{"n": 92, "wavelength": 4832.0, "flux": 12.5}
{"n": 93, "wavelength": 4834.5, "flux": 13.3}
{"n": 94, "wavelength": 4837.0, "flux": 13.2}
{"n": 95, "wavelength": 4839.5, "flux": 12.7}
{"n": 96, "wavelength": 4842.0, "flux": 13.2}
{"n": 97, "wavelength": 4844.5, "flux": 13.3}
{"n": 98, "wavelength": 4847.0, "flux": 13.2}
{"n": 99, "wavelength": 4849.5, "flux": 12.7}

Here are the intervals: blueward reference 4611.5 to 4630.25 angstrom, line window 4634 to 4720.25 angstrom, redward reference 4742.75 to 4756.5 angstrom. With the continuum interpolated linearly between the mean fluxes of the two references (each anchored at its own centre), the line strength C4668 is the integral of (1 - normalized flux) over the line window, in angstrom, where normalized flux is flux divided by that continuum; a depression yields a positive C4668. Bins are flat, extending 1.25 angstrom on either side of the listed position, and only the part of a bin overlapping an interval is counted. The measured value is 5.6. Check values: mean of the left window 14.2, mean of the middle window 13.1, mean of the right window 13.7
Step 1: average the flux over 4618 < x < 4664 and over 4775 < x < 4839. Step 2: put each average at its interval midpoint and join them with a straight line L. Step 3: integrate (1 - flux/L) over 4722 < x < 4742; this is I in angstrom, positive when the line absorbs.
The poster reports 0.2 angstrom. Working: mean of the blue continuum 13.5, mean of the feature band 13.6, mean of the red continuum 13.9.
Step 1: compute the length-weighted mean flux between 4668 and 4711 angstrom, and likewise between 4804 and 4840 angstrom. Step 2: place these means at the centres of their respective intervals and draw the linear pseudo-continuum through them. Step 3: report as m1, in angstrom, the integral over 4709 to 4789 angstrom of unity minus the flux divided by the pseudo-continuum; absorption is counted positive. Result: -2.3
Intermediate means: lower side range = 13.1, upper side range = 13.6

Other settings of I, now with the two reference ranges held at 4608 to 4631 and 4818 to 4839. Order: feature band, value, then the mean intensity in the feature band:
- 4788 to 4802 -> -0.86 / 14.4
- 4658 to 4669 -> 1.05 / 12.7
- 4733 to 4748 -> 0.06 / 13.7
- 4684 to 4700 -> 0.79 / 13.2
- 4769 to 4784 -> -0.29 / 13.9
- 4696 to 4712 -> 0.94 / 13.1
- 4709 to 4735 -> 0.81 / 13.4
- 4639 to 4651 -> 1.14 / 12.7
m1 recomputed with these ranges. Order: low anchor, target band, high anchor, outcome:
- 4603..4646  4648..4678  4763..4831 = 2.4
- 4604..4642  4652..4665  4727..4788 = 0.6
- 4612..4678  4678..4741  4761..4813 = 1.2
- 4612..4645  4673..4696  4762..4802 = 1.3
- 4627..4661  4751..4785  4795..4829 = 0.2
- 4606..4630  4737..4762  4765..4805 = 0.4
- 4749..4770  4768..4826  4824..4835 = -2.7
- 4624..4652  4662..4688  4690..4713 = 0.9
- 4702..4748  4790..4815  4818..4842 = -1.3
